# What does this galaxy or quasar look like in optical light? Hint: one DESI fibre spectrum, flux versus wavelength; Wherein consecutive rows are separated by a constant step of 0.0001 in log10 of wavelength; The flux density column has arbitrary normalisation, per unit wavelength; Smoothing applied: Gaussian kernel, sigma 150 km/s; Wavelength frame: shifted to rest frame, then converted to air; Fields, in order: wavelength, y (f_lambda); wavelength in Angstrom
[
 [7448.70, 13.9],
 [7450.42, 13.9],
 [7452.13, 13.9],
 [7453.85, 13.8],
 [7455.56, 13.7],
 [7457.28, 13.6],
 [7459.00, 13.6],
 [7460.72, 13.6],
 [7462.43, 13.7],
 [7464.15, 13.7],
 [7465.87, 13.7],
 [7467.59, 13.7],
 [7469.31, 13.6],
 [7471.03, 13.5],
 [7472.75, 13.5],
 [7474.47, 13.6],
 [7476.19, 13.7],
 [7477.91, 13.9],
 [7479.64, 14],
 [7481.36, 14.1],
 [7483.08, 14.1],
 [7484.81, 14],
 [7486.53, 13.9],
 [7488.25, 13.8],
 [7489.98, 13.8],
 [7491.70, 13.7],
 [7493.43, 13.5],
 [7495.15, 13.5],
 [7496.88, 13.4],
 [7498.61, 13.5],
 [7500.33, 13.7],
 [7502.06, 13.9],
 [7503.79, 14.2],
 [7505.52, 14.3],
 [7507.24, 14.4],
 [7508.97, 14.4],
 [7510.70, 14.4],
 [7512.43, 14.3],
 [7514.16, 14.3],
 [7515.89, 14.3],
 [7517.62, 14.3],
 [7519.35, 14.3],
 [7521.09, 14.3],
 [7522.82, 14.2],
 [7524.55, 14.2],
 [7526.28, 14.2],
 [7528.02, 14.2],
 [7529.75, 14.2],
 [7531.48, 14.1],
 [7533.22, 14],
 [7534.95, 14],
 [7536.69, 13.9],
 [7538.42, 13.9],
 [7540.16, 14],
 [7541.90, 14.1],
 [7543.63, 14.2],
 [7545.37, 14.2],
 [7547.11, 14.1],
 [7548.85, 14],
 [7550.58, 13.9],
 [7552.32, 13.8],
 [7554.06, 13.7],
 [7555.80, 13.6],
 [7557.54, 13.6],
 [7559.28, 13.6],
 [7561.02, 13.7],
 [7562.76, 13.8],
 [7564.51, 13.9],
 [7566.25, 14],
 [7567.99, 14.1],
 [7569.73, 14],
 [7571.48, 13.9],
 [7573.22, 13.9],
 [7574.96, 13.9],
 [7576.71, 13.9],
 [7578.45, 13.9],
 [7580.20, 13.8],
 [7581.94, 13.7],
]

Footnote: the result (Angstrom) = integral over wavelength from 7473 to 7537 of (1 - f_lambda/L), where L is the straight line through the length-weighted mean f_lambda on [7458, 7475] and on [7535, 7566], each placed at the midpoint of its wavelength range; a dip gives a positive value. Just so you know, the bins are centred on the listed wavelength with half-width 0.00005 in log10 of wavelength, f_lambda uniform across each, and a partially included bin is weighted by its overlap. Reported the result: -1.26 Angstrom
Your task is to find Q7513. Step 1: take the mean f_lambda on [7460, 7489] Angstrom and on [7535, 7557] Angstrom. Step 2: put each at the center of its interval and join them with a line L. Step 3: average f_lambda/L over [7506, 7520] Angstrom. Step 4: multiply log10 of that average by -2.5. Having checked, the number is -0.04 mag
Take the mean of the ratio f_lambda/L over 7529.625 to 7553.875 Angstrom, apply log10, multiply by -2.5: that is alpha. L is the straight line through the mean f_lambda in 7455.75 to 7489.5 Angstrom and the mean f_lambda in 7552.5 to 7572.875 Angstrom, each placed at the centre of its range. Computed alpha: -0.02 mag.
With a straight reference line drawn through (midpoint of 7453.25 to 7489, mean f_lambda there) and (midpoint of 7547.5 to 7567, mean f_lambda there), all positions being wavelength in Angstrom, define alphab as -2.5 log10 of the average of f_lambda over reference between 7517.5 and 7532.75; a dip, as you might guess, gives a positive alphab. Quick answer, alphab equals -0.03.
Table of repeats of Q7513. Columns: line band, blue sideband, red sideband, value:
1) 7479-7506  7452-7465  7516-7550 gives 0.00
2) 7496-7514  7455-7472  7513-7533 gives 0.00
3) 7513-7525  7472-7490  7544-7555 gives -0.03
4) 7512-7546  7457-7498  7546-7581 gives -0.03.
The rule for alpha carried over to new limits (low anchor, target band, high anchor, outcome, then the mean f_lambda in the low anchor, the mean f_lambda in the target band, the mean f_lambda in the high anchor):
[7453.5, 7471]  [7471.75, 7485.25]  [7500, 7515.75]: 0.00 mag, 13.7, 13.8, 14.2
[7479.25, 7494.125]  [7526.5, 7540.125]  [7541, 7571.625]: -0.01 mag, 13.9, 14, 13.9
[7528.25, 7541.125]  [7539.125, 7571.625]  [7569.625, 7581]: 0.00 mag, 14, 13.9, 13.9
